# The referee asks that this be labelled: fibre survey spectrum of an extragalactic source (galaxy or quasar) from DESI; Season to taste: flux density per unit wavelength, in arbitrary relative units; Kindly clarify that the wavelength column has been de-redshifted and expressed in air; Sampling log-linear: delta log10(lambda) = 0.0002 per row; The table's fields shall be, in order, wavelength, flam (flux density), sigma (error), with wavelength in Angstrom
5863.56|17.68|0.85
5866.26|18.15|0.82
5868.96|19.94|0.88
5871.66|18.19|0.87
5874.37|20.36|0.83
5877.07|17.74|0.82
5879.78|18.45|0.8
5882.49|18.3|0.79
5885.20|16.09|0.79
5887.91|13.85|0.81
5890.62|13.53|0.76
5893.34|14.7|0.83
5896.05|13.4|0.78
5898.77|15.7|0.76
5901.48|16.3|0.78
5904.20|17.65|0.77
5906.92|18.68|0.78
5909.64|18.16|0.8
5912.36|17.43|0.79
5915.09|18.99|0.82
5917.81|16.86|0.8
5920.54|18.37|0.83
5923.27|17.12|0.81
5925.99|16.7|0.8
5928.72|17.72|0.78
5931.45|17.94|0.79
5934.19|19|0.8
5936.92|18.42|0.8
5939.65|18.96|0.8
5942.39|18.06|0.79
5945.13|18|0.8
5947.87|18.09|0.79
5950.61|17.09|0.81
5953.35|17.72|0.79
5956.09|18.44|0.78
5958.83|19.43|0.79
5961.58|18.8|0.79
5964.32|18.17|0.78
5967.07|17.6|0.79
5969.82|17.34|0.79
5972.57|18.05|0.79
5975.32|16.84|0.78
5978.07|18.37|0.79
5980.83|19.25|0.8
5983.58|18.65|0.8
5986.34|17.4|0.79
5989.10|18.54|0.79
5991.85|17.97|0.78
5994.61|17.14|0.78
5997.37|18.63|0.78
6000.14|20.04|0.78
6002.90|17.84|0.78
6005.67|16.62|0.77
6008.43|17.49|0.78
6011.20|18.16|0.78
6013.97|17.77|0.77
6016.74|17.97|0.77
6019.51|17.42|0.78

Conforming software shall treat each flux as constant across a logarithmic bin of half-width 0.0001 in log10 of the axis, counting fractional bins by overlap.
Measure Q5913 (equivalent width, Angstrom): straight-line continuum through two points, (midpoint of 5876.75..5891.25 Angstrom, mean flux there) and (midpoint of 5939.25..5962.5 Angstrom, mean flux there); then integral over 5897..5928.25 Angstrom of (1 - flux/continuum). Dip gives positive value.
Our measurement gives -0.4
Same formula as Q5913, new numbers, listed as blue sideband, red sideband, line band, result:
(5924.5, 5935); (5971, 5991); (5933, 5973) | -0.6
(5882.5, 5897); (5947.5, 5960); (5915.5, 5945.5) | -1.9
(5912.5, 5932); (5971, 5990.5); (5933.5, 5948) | -0.5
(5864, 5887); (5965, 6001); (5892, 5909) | 1.9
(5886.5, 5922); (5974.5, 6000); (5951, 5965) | -0.7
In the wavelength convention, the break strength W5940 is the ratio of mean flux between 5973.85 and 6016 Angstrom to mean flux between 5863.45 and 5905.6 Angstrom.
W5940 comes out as 1.1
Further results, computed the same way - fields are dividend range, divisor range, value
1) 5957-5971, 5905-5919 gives 1.01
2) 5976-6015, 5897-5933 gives 1.04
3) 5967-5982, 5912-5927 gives 1.02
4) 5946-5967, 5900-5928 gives 1.03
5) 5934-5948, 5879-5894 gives 1.17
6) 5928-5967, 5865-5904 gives 1.09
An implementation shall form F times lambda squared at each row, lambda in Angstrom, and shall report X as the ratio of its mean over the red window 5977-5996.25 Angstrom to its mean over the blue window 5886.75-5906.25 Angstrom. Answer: 1.24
